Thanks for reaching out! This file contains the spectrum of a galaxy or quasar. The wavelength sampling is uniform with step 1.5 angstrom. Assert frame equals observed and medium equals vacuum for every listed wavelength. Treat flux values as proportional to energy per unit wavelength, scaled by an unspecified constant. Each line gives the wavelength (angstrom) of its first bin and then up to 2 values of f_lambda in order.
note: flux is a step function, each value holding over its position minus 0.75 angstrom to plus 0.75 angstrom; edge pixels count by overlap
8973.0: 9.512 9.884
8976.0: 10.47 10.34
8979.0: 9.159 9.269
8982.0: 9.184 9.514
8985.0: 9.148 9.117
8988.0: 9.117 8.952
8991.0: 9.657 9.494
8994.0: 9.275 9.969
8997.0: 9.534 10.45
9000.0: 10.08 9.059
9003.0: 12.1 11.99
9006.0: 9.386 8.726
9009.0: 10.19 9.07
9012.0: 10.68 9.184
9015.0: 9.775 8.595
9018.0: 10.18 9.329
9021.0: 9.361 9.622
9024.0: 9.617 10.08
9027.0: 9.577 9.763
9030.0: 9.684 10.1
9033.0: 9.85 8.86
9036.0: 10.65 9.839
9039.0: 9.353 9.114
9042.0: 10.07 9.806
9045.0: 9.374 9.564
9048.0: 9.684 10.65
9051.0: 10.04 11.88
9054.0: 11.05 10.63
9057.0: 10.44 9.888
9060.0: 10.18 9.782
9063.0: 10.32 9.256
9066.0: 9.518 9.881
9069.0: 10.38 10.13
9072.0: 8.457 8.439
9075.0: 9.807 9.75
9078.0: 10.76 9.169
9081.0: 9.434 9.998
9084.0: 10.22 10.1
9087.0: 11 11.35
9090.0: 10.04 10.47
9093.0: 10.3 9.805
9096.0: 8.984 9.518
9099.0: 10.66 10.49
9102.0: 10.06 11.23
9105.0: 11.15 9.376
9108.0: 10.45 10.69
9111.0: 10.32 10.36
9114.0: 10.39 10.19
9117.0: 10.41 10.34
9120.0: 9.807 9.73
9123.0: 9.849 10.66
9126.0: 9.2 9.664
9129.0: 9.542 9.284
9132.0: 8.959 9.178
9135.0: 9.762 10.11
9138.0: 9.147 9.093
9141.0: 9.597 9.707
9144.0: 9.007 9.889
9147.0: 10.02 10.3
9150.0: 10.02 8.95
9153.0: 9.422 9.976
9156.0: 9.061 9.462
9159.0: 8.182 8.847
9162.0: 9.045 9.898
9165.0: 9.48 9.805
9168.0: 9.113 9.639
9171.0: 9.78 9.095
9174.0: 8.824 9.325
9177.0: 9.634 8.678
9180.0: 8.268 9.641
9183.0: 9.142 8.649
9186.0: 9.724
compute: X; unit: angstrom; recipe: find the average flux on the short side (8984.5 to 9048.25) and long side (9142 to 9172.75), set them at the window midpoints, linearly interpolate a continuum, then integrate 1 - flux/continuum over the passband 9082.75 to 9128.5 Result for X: -3.2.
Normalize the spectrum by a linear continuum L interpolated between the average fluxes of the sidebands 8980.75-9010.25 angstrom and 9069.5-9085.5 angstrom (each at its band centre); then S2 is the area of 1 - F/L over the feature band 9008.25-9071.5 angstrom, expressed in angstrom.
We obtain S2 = -1.3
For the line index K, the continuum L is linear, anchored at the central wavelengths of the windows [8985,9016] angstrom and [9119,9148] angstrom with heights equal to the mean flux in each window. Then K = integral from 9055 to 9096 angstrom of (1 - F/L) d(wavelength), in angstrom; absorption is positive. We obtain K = -1.21 angstrom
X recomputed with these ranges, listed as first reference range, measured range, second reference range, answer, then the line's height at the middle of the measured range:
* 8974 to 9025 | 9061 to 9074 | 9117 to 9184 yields 0.0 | 9.59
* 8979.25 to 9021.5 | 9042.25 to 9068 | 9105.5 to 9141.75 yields -1.0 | 9.74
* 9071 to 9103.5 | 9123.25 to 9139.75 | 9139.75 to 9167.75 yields 0.2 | 9.64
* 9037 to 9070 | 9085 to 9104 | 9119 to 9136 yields -1.0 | 9.81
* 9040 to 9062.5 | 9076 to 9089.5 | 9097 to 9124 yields 0.0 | 10.2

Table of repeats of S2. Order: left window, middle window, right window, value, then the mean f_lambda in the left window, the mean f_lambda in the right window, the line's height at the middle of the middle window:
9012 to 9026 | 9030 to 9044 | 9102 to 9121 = 0.0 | 9.58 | 10.4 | 9.73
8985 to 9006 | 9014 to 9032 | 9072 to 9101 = 0.5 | 9.86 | 9.97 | 9.89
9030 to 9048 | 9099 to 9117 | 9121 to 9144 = -1.6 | 9.69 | 9.55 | 9.58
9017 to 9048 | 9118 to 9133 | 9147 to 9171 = -0.3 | 9.68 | 9.44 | 9.51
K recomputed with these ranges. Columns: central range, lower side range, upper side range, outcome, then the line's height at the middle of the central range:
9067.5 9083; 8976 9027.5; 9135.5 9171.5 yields -0.1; 9.58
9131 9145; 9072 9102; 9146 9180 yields 0.2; 9.57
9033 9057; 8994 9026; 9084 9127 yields -0.1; 9.99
